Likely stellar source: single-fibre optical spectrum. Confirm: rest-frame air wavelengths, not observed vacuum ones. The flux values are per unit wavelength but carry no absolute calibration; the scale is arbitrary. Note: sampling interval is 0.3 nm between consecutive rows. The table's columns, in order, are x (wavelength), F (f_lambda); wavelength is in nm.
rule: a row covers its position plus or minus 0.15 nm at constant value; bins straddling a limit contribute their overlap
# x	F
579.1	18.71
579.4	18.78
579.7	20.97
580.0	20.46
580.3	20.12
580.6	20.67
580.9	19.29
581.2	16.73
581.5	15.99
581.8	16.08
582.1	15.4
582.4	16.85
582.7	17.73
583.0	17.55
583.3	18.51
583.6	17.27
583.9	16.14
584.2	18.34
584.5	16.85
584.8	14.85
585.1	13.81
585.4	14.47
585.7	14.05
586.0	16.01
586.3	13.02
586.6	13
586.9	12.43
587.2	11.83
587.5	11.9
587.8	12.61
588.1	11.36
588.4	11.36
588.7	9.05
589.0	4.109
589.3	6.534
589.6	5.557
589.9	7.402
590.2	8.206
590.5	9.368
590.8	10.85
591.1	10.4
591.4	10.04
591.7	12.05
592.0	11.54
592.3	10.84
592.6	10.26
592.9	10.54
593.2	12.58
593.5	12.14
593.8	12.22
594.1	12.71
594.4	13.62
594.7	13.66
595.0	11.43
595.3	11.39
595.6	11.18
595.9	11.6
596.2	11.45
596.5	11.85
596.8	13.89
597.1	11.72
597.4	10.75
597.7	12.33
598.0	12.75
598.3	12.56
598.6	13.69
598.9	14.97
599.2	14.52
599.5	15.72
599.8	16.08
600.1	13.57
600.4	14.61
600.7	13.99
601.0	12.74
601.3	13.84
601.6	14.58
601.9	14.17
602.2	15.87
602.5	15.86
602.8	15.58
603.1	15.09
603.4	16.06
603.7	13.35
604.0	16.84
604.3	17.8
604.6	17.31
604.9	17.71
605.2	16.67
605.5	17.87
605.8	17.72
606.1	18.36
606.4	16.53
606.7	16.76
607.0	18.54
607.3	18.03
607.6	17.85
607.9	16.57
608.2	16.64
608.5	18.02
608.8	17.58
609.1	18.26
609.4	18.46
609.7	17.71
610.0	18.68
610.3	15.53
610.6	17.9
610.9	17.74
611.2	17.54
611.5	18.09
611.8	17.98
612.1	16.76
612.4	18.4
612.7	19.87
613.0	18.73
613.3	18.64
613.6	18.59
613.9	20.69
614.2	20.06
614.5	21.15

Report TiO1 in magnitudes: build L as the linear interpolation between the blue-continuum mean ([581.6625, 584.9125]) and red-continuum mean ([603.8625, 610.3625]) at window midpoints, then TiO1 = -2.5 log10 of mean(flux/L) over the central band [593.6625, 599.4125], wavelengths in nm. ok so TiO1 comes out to 0.344 mag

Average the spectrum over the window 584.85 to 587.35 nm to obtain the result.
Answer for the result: 13.6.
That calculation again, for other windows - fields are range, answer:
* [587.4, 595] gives 10.4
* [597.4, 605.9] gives 15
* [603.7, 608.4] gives 17.3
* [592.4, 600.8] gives 12.8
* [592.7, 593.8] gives 11.7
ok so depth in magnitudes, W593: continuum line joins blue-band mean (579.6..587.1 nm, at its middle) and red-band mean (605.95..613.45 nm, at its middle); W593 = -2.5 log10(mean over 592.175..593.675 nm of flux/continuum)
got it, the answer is 0.45 mag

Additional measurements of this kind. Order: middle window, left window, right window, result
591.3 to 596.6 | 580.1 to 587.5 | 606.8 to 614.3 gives 0.39 mag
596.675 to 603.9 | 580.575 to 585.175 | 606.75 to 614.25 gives 0.24 mag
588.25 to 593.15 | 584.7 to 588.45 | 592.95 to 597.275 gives 0.33 mag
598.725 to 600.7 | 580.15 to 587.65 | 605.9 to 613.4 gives 0.15 mag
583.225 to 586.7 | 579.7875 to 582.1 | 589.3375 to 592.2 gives -0.06 mag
